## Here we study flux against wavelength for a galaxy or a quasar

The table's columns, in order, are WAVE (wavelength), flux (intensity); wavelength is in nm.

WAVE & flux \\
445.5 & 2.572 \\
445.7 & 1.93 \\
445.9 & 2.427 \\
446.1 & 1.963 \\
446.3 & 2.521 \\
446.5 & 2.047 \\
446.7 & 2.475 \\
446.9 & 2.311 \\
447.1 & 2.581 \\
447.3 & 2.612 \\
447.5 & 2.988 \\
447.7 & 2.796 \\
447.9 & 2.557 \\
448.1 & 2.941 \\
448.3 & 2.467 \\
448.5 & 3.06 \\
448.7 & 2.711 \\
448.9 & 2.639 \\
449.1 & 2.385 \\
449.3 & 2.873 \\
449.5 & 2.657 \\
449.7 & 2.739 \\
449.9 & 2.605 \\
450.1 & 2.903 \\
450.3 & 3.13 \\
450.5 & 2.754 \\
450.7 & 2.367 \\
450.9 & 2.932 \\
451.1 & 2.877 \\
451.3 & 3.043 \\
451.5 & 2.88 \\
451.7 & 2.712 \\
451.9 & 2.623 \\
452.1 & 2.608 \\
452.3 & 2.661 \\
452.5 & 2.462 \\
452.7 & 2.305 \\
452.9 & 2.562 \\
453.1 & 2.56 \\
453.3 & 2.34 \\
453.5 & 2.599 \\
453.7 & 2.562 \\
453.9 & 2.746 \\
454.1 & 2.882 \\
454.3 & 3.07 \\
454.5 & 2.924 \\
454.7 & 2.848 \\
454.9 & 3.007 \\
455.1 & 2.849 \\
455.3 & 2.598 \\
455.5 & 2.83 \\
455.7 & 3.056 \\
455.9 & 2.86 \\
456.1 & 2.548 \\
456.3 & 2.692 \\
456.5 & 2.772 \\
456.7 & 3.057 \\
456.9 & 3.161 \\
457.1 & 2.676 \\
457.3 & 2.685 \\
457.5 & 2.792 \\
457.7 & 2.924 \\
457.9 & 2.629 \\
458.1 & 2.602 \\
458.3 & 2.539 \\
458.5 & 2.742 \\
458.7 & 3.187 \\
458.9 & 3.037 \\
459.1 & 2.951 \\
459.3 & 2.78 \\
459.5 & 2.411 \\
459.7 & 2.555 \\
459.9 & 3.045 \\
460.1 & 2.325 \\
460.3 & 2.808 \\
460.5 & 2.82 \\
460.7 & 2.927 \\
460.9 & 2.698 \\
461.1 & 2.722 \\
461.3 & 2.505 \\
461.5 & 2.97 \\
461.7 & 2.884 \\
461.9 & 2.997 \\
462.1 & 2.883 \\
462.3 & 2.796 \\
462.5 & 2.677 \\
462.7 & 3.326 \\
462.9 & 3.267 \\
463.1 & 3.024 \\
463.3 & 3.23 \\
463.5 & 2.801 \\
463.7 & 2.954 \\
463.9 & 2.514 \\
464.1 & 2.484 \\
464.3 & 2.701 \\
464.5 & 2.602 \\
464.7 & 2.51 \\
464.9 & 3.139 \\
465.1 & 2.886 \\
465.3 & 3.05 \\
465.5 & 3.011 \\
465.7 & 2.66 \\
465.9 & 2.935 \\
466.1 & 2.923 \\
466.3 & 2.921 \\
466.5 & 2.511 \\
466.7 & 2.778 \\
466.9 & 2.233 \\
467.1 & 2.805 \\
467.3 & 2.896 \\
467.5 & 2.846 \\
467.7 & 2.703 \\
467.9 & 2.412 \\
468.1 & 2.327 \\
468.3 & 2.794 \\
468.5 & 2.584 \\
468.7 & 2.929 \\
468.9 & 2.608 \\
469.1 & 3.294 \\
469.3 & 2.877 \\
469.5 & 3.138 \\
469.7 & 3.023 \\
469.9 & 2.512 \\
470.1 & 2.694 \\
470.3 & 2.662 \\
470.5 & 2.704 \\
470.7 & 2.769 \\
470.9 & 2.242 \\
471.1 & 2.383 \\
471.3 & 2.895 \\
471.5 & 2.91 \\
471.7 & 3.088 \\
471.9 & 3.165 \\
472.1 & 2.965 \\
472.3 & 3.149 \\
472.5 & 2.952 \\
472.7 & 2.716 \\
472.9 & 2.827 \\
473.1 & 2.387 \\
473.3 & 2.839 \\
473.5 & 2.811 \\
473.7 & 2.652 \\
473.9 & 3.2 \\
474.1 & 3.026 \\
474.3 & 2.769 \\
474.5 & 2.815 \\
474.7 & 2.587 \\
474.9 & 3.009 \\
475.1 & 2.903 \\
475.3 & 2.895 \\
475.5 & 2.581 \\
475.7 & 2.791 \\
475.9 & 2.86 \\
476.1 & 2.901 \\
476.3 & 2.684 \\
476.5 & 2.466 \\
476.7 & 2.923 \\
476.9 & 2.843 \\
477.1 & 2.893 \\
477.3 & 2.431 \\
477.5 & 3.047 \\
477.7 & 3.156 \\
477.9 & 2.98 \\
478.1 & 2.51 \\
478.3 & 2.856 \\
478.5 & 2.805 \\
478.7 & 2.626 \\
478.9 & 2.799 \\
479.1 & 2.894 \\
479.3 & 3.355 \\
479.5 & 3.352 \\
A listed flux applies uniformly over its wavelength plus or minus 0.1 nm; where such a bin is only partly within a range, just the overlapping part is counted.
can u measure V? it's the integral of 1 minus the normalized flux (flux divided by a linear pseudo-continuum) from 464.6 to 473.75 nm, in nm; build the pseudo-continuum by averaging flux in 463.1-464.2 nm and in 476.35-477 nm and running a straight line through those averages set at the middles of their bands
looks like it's -0.01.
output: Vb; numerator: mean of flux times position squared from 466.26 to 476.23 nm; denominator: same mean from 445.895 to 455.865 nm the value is 1.13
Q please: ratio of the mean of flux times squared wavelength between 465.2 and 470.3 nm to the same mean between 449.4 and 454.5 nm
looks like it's 1.10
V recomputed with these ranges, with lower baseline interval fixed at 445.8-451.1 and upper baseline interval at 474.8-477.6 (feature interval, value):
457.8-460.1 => -0.04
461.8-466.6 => -0.24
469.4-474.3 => -0.08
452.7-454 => 0.06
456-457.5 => -0.06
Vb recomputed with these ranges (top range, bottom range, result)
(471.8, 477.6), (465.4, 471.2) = 1.07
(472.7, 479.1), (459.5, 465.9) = 1.05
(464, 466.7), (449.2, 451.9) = 1.07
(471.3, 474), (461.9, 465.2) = 1.05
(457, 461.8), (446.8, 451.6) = 1.05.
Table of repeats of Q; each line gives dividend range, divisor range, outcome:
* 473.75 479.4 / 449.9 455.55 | 1.15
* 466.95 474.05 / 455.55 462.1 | 1.05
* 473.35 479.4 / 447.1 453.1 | 1.17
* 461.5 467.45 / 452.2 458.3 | 1.08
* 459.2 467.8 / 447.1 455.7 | 1.08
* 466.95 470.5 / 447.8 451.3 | 1.09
